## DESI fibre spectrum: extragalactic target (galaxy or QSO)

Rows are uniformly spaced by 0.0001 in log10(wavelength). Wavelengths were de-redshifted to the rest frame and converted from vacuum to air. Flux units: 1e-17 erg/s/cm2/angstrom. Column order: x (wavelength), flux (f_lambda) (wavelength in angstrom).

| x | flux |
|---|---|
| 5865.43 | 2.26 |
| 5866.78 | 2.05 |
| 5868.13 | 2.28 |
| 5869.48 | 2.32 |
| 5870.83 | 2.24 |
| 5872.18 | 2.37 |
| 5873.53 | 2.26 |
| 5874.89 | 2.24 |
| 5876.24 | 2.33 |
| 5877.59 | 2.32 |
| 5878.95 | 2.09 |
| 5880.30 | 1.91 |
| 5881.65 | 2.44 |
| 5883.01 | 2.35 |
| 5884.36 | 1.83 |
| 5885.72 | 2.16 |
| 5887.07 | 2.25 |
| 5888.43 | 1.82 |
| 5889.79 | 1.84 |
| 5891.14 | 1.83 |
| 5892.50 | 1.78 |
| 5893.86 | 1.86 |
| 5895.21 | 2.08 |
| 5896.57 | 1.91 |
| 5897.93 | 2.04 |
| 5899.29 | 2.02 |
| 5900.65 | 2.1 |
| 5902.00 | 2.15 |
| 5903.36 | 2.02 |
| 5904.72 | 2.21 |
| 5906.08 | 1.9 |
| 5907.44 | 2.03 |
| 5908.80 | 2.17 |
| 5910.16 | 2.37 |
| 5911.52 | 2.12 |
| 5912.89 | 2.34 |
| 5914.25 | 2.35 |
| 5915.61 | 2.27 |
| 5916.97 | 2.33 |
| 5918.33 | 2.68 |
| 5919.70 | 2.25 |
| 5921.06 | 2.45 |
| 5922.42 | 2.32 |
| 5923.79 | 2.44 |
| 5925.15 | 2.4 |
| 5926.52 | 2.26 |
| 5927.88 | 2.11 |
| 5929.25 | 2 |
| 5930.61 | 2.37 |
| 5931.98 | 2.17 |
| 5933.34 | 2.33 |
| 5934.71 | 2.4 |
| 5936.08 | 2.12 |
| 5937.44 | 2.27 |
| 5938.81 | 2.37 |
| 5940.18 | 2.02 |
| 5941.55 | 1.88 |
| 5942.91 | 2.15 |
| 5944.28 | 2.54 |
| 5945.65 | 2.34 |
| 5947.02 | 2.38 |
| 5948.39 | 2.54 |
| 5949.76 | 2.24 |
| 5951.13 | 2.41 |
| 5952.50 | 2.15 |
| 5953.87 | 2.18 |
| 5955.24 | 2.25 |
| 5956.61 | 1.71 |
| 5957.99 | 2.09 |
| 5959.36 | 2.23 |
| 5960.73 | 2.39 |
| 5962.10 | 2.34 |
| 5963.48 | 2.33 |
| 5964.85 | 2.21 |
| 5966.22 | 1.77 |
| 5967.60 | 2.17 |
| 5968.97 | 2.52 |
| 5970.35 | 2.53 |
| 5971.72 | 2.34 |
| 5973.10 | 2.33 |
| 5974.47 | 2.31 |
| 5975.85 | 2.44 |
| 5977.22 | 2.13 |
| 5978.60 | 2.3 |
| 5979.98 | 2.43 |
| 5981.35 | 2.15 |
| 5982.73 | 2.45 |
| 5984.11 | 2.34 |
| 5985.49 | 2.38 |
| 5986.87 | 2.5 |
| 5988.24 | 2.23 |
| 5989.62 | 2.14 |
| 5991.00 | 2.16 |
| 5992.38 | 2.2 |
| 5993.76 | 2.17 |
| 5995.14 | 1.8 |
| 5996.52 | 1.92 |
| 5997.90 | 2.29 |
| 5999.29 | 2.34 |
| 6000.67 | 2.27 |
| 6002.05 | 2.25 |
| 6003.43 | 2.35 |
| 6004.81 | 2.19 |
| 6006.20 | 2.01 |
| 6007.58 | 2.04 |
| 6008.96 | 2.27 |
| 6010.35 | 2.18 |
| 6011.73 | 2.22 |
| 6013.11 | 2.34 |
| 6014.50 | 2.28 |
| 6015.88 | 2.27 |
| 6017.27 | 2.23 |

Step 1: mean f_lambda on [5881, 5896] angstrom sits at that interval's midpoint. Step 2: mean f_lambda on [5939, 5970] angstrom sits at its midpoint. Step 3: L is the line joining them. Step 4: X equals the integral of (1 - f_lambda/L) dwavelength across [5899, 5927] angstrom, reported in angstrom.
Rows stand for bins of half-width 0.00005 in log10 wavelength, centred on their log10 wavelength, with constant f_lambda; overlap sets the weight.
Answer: -2.0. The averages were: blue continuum 2.02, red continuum 2.23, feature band 2.25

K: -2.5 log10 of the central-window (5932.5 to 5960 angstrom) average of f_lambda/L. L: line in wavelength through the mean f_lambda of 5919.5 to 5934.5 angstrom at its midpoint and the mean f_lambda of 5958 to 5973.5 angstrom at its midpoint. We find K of 0.03 mag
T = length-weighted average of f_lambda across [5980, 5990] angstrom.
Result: 2.33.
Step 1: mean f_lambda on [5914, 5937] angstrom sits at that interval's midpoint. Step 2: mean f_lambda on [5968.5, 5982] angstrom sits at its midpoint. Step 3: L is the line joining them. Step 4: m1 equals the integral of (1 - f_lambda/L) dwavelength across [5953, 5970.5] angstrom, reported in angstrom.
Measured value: 1.0 angstrom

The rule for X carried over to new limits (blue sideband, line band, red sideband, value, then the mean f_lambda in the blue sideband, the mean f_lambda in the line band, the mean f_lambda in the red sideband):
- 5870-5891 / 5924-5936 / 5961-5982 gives -0.14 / 2.16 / 2.26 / 2.29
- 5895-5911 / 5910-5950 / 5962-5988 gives -2.30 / 2.08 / 2.29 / 2.31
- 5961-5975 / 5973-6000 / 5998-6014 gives 0.11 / 2.29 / 2.25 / 2.23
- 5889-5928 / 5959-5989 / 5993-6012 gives -2.06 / 2.16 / 2.31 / 2.16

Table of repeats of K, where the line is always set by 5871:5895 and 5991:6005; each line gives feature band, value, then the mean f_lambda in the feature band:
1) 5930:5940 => -0.07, 2.28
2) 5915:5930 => -0.09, 2.32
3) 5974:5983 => -0.07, 2.31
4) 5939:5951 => -0.06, 2.27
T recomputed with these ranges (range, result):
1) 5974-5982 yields 2.29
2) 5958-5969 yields 2.22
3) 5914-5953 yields 2.29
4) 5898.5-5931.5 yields 2.23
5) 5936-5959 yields 2.22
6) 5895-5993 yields 2.24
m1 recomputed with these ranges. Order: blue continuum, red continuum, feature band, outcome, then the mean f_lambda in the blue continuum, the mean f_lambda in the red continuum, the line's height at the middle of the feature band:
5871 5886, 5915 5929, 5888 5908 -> 2.6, 2.21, 2.34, 2.27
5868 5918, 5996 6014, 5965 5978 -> -0.6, 2.14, 2.21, 2.19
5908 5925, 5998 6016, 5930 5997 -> 1.1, 2.34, 2.23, 2.28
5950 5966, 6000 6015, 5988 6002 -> 0.4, 2.2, 2.22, 2.21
